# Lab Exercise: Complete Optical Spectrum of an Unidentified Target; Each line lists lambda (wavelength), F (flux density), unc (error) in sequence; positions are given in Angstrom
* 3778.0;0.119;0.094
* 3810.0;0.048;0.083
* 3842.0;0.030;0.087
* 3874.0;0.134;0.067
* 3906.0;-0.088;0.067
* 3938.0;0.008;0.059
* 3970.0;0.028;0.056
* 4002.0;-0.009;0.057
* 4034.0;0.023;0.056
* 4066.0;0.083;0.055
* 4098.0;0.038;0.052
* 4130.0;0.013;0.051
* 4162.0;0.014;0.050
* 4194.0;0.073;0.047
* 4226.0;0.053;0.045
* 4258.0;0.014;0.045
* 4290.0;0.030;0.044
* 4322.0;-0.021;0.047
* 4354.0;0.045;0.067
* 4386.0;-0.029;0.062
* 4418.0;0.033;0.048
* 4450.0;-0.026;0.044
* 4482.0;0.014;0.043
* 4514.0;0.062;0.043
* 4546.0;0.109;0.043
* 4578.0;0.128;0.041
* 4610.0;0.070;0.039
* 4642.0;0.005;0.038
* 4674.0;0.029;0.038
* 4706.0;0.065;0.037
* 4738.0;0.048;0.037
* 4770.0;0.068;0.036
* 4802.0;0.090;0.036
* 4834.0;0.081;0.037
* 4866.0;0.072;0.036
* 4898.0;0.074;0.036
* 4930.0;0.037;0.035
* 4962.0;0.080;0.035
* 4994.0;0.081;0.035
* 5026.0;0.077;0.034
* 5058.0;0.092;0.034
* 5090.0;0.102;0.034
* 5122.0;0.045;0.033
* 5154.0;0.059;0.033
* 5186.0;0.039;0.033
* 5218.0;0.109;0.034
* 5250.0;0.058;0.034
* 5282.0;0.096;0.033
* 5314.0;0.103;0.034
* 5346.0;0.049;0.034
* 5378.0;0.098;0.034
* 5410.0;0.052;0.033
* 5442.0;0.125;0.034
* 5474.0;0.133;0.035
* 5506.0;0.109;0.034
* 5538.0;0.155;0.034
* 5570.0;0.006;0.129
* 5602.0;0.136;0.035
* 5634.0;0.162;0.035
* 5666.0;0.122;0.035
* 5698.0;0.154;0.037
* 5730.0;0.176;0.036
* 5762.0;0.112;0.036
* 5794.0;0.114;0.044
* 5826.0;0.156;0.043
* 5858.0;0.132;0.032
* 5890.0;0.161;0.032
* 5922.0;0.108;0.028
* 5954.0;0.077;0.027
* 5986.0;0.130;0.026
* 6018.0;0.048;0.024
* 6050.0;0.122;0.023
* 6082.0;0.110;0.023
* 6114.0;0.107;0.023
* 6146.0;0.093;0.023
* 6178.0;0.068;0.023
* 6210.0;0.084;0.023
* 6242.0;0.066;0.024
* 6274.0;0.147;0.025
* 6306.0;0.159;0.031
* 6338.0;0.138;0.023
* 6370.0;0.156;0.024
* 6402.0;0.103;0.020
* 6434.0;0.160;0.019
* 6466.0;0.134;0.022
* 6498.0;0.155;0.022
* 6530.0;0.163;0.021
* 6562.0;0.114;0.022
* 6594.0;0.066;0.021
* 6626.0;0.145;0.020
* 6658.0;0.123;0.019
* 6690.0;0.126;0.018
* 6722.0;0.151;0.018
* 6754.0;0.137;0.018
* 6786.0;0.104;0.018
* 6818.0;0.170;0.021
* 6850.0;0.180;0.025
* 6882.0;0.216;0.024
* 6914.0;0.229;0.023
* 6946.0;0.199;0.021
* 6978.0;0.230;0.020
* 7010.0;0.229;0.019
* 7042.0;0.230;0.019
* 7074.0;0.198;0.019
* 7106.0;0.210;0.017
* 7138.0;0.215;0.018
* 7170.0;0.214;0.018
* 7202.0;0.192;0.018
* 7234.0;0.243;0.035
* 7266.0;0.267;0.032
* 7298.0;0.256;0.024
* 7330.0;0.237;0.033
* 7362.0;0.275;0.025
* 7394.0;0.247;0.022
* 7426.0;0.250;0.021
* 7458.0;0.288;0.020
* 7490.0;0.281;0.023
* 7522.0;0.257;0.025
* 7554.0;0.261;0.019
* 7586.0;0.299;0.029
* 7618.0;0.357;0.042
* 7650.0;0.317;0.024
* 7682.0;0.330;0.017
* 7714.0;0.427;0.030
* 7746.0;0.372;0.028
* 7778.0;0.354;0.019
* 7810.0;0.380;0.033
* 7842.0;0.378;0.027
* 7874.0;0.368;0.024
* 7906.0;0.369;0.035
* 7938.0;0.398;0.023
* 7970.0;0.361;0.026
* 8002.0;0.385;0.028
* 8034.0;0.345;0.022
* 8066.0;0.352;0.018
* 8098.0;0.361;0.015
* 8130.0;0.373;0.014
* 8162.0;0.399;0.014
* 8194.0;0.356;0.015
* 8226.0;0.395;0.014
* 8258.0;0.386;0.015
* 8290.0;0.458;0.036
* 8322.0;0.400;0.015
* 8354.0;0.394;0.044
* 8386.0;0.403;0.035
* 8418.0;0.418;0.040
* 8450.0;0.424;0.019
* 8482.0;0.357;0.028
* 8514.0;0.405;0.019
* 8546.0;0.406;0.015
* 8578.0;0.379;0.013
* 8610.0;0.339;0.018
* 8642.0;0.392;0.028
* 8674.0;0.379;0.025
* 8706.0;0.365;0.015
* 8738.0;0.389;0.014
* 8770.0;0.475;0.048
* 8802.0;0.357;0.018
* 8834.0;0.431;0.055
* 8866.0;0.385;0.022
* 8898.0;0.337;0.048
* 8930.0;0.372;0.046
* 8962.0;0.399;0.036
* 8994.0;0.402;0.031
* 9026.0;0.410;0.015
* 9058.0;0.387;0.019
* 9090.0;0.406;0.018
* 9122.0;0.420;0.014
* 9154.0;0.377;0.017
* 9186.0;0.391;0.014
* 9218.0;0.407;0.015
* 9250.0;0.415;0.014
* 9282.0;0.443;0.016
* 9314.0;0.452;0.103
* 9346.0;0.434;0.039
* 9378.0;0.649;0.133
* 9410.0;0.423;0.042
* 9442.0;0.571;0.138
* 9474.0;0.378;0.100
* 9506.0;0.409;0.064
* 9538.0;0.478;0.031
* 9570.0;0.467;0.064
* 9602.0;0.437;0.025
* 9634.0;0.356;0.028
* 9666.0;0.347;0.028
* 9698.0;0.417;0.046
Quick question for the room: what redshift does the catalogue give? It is 0.722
